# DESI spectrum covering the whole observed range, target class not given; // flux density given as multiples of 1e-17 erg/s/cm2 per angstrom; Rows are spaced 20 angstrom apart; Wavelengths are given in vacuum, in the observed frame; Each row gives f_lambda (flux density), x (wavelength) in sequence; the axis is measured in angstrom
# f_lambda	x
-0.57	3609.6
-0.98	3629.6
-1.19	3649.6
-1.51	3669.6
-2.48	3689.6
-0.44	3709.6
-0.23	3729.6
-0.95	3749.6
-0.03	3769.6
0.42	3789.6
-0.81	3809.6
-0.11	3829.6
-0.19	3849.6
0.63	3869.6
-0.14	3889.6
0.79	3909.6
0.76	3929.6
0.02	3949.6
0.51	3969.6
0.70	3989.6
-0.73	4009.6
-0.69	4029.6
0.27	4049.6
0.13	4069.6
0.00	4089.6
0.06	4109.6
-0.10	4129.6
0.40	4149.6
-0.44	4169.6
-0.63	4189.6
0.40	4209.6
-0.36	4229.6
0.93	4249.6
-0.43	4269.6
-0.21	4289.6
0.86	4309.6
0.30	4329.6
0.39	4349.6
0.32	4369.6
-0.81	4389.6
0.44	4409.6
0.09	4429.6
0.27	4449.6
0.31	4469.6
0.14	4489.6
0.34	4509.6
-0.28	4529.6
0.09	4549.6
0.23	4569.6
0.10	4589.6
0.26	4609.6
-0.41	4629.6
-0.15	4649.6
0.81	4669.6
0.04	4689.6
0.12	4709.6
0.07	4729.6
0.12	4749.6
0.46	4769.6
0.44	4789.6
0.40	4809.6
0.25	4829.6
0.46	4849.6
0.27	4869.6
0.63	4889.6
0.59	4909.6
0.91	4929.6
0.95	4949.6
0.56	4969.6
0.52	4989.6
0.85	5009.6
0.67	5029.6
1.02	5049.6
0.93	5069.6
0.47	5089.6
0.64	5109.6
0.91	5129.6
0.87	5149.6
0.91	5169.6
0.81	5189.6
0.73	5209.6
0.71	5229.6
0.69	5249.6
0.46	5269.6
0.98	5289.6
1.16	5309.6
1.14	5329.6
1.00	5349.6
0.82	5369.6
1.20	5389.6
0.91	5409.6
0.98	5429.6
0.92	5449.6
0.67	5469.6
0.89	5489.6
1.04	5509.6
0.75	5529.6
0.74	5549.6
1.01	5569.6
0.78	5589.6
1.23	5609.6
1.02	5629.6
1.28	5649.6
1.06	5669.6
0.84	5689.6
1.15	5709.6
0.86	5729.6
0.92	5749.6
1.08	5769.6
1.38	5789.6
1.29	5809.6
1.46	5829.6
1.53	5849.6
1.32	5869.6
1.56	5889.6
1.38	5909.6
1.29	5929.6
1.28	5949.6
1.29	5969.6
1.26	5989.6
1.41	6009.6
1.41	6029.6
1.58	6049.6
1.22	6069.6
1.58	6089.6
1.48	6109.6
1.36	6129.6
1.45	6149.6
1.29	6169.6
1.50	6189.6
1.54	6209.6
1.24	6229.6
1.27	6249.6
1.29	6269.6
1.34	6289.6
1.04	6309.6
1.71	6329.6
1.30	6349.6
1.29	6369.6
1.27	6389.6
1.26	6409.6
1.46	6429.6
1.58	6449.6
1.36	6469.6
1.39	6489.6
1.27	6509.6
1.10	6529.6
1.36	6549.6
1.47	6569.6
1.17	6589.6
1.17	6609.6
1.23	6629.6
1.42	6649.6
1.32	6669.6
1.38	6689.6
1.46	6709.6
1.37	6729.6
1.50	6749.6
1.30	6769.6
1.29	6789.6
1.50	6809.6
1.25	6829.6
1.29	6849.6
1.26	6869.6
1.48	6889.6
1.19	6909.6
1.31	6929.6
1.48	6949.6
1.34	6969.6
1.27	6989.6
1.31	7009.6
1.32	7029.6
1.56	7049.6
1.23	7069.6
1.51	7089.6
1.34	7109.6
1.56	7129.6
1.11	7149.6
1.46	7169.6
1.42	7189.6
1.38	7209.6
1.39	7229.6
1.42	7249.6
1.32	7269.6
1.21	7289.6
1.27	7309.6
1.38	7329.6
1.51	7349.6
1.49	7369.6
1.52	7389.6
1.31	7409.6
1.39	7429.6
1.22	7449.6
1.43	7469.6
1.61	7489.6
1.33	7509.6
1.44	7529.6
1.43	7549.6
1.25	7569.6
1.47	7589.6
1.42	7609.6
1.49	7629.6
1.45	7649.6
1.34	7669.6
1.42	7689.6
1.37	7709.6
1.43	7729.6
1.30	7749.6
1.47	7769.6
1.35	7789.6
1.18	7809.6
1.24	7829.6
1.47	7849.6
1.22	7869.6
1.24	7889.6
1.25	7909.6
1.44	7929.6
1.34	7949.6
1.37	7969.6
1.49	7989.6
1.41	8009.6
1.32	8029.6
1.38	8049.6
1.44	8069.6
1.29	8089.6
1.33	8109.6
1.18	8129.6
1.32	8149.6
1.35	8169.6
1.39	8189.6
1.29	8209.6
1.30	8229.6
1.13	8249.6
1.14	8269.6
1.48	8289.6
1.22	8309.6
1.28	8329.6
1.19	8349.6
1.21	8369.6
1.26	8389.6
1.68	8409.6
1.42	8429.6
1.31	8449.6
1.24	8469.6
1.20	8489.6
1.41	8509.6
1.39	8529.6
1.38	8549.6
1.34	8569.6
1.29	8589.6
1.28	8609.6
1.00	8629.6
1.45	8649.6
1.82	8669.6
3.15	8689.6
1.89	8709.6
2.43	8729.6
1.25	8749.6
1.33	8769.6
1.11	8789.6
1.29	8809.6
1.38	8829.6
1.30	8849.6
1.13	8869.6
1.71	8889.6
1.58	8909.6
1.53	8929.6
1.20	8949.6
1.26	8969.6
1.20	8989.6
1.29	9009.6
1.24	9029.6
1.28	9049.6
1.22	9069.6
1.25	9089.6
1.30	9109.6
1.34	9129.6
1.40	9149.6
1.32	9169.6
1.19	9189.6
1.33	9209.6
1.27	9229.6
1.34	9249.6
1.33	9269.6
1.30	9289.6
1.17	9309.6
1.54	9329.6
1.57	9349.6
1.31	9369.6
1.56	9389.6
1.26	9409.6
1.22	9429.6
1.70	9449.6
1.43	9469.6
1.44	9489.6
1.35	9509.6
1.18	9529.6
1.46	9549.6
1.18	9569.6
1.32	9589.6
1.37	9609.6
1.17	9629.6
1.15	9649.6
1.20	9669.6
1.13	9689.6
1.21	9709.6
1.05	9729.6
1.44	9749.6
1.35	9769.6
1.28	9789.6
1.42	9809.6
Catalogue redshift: 0.32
